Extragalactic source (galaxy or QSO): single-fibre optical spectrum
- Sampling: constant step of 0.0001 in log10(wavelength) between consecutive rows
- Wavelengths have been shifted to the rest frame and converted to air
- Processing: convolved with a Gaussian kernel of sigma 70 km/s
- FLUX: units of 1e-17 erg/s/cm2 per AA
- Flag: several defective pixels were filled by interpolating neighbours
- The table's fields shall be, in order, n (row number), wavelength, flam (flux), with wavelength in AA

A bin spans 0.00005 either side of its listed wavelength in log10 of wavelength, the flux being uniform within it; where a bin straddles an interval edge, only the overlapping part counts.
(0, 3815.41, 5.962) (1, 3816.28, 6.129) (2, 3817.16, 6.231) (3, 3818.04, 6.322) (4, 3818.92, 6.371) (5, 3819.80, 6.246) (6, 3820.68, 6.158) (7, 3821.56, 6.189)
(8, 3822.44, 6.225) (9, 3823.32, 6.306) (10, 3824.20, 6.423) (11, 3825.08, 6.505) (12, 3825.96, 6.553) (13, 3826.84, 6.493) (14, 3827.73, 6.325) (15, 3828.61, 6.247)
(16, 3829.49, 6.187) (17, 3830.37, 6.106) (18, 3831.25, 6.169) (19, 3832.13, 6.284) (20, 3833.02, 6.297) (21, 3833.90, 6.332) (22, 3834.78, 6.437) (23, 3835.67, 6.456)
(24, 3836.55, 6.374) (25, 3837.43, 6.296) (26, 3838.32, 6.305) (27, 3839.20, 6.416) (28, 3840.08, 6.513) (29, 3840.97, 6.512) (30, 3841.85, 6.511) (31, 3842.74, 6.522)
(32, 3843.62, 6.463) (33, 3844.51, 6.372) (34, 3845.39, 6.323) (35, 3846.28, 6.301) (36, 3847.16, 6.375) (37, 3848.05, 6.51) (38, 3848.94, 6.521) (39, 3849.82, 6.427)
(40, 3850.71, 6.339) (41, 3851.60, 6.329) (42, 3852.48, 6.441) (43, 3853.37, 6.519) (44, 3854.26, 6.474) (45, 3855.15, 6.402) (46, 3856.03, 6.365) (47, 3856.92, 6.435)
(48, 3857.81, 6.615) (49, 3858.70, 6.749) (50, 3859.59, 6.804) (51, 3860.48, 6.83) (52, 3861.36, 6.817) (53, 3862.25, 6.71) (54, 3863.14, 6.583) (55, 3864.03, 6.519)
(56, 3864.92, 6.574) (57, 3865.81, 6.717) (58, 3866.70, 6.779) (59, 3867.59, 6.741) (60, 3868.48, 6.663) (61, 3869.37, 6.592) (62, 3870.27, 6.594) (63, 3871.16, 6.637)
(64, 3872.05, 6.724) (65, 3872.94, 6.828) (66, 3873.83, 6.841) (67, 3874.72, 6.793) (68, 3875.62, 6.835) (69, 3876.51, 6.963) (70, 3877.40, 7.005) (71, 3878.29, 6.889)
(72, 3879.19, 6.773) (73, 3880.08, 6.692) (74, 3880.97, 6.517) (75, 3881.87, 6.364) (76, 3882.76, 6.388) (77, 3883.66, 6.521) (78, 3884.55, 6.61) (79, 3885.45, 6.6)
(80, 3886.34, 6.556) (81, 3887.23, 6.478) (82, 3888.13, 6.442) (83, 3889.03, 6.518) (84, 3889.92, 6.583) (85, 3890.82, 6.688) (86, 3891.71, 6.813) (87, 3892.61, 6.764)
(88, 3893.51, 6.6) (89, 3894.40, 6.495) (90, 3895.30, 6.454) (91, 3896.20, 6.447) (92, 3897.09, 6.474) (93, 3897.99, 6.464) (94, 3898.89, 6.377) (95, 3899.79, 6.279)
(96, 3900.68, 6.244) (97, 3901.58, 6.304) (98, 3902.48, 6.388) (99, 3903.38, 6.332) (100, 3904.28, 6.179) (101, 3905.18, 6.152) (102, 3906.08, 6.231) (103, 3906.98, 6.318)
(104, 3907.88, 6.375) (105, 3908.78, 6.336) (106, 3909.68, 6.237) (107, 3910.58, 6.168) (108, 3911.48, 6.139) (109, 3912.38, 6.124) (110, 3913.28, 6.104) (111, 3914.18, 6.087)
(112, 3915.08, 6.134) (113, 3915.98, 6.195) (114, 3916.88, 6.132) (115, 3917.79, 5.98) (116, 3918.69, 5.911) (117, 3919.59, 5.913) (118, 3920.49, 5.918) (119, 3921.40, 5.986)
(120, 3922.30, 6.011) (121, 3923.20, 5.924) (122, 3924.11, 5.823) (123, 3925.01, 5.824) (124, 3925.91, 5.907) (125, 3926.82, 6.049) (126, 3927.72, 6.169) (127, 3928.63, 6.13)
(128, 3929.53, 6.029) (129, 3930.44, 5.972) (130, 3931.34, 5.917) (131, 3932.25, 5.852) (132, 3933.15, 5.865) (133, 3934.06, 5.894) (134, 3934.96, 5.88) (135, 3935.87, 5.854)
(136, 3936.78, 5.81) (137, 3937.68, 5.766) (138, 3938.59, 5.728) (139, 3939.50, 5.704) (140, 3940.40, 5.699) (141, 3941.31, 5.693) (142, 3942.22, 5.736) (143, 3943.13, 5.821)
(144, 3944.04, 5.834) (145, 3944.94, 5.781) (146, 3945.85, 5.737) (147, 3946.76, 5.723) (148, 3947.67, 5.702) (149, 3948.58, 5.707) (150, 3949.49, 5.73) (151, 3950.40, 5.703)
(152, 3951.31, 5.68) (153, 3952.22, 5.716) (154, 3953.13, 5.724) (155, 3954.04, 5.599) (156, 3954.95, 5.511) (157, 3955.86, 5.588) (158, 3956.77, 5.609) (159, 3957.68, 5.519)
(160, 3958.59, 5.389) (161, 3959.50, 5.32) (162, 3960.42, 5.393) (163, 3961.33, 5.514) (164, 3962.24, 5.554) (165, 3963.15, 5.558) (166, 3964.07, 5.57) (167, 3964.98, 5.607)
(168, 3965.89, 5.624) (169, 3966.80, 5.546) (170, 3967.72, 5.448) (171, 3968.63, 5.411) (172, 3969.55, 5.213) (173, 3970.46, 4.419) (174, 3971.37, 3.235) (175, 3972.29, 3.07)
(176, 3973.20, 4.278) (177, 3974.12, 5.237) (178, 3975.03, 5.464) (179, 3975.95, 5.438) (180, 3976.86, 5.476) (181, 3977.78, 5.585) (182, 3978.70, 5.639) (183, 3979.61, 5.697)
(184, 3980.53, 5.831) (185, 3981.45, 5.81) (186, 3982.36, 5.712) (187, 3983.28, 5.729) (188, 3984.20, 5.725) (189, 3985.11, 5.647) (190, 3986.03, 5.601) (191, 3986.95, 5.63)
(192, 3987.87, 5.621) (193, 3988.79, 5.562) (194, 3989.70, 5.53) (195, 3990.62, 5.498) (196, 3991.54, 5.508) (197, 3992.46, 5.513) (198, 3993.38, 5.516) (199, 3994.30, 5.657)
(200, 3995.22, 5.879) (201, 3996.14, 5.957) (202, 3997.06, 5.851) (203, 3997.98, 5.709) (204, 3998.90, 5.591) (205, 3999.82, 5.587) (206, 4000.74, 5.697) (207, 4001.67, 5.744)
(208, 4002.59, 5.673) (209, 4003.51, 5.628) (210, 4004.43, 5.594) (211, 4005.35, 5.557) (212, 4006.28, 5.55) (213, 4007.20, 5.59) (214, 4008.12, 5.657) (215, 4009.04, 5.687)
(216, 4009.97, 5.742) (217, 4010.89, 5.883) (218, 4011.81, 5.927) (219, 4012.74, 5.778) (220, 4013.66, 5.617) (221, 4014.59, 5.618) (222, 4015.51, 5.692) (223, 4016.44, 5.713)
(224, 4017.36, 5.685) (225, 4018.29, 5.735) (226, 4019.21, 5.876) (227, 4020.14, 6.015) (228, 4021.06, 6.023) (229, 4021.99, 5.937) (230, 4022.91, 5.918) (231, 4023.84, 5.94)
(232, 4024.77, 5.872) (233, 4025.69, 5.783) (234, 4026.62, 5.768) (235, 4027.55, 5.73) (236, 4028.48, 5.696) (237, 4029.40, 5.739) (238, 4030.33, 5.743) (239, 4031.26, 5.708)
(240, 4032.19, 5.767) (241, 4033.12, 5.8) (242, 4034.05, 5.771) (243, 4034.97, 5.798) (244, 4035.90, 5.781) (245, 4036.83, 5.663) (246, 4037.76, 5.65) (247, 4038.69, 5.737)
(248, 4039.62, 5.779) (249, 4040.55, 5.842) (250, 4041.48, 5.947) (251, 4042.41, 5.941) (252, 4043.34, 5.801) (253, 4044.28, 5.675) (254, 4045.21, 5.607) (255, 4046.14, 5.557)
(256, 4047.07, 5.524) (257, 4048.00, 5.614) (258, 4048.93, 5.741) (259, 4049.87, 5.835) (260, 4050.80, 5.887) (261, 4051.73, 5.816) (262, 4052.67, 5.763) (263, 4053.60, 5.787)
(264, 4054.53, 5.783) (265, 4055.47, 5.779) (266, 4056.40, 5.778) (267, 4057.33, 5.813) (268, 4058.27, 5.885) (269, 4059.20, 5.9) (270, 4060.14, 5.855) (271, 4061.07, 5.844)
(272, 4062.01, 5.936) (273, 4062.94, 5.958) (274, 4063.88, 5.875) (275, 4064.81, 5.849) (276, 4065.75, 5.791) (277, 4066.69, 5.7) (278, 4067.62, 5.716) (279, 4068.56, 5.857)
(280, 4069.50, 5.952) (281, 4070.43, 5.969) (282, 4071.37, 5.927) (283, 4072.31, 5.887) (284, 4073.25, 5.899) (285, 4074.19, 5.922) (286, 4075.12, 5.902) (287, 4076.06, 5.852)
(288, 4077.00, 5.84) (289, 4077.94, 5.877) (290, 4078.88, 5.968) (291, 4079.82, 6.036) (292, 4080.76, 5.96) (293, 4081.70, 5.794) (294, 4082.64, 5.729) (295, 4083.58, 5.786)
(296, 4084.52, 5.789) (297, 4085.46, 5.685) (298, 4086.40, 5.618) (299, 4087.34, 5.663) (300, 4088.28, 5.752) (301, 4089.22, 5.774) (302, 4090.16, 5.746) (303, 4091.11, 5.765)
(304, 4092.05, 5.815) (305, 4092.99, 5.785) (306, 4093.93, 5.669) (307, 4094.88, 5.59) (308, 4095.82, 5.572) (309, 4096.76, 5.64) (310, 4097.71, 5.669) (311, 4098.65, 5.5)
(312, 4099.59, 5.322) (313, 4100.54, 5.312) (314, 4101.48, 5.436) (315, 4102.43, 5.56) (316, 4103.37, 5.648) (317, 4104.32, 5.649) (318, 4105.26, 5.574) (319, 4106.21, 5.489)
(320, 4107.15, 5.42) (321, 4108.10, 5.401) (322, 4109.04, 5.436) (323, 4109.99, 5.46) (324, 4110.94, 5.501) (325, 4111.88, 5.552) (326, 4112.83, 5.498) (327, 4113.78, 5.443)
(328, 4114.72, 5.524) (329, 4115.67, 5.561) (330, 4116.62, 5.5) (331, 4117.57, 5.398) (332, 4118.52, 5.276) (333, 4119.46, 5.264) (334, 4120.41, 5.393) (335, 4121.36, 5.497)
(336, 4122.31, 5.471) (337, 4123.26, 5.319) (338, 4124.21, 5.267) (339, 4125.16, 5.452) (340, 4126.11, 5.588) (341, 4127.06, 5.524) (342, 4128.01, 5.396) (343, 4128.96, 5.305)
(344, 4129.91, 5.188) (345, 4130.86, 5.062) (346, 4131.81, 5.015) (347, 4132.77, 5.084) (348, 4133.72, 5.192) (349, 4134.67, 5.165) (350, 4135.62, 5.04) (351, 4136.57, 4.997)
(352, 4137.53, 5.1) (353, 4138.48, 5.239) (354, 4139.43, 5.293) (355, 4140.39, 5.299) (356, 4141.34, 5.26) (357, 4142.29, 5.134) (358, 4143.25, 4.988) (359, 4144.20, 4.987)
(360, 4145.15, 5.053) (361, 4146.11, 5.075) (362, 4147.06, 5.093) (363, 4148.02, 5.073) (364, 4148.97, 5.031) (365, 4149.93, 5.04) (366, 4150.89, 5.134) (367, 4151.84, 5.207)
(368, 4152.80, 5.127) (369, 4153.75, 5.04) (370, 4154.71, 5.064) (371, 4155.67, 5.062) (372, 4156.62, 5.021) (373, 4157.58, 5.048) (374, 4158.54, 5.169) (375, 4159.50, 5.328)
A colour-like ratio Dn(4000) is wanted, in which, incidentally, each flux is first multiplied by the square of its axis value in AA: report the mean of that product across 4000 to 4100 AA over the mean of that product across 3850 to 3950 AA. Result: 0.99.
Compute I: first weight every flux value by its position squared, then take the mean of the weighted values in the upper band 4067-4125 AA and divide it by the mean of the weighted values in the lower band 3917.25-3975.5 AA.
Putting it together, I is 1.1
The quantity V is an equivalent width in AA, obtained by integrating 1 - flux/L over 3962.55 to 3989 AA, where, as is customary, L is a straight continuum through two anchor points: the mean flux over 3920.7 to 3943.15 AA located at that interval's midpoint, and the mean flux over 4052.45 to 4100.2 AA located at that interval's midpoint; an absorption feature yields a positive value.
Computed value 2.4 AA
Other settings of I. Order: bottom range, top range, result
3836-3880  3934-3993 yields 0.88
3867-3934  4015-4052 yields 0.97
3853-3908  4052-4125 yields 0.96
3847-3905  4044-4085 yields 0.97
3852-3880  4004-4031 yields 0.93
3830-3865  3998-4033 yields 0.97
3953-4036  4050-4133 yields 1.06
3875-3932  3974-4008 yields 0.93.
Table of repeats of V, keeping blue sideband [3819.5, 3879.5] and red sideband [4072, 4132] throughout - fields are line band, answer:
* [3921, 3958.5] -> 2.3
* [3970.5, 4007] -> 3.3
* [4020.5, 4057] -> 0.2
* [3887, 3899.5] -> -0.4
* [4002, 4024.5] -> 0.6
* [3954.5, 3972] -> 2.3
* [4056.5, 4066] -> -0.2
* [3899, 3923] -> 0.5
